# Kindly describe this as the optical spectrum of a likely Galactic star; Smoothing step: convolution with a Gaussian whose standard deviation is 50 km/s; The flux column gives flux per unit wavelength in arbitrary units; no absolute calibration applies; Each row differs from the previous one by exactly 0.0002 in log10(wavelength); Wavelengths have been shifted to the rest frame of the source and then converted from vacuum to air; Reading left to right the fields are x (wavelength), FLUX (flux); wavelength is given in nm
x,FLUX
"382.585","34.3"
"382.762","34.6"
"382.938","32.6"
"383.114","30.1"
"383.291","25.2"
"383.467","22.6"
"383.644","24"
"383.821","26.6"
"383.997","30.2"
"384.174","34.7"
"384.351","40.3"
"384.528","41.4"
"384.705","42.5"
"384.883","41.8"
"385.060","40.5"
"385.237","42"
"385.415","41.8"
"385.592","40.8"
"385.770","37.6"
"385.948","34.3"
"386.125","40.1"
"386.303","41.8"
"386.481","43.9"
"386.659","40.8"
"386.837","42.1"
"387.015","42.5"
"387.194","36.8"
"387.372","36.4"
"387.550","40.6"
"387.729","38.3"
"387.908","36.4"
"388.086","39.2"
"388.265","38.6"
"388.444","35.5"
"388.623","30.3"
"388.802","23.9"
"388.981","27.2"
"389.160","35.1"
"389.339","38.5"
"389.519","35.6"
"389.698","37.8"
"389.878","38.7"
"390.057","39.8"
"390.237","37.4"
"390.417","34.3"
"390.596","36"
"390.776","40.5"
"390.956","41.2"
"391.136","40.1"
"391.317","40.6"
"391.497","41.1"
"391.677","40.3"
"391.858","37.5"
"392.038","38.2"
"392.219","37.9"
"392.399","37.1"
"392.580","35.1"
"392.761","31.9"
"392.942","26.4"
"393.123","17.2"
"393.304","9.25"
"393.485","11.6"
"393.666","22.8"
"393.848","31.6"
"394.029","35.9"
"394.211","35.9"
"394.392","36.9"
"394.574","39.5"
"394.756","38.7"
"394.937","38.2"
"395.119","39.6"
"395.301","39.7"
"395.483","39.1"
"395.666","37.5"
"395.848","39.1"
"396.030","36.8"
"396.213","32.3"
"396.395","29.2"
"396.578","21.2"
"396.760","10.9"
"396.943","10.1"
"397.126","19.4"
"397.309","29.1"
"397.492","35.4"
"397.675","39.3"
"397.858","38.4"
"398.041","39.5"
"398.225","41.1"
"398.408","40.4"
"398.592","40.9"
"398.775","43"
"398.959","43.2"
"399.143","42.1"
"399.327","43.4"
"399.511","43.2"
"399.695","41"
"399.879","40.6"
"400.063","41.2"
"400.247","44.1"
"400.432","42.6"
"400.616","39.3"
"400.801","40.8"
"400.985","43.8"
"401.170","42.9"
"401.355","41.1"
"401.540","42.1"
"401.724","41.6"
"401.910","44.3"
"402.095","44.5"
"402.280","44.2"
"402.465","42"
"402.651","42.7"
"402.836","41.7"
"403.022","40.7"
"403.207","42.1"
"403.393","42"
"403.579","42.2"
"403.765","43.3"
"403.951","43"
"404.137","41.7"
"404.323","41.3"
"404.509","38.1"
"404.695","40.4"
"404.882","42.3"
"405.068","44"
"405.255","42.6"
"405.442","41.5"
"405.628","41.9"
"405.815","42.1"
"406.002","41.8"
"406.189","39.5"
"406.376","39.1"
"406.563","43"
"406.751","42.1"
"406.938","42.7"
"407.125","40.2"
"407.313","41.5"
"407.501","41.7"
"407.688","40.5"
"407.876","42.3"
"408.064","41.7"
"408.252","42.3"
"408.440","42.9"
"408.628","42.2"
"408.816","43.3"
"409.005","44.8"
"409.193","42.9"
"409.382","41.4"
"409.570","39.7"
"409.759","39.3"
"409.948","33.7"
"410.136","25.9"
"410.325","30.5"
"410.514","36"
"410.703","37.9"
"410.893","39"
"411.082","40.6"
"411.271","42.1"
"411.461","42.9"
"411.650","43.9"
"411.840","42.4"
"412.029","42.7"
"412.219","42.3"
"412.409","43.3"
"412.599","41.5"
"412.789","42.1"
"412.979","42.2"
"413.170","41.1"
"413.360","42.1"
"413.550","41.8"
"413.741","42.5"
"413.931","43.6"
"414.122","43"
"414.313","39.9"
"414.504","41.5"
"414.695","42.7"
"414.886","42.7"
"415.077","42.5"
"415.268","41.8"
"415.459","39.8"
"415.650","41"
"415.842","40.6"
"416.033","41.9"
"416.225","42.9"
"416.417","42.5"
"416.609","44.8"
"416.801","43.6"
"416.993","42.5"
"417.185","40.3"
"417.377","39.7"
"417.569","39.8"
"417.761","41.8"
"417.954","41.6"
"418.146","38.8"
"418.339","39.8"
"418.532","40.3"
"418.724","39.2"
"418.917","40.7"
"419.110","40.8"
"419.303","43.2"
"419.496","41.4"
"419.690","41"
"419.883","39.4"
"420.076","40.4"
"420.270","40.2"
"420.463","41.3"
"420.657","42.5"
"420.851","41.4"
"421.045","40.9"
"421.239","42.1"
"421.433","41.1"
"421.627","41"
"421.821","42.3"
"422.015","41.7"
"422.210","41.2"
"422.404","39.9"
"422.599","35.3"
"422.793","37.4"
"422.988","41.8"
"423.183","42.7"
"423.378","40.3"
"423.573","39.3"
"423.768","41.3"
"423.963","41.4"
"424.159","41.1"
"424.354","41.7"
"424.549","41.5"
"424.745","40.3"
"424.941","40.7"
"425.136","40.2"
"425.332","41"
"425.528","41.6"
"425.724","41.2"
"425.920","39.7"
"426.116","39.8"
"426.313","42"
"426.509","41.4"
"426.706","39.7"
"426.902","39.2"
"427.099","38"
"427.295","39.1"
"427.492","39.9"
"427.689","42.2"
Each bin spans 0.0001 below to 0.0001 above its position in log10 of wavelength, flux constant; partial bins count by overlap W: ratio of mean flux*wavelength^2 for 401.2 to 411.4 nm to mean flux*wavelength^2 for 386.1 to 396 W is 1.2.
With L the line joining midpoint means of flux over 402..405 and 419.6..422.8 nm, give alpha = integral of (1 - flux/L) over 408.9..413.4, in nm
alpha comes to 0.16 nm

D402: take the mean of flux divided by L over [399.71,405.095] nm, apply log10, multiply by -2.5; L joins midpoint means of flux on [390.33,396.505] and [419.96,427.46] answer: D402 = -0.16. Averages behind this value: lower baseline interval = 34.3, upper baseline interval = 40.6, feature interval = 42.1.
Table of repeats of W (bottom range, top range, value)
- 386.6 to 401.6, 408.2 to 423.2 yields 1.27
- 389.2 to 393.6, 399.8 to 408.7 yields 1.31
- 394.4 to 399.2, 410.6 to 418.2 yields 1.31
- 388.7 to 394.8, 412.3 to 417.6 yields 1.39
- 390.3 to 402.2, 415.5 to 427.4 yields 1.28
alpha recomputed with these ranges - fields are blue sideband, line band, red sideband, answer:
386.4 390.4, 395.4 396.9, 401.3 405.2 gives 0.36 nm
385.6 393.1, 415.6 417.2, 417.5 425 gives -0.09 nm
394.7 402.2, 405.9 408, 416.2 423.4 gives -0.13 nm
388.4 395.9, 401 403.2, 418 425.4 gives -0.36 nm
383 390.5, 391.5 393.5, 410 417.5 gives 0.37 nm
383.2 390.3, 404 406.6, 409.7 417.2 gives -0.12 nm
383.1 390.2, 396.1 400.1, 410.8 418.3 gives 0.41 nm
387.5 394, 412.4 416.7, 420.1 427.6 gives -0.37 nm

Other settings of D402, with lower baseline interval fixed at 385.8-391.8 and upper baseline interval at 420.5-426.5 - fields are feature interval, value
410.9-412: -0.06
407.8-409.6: -0.08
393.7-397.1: 0.18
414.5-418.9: -0.03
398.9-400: -0.09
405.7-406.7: -0.05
